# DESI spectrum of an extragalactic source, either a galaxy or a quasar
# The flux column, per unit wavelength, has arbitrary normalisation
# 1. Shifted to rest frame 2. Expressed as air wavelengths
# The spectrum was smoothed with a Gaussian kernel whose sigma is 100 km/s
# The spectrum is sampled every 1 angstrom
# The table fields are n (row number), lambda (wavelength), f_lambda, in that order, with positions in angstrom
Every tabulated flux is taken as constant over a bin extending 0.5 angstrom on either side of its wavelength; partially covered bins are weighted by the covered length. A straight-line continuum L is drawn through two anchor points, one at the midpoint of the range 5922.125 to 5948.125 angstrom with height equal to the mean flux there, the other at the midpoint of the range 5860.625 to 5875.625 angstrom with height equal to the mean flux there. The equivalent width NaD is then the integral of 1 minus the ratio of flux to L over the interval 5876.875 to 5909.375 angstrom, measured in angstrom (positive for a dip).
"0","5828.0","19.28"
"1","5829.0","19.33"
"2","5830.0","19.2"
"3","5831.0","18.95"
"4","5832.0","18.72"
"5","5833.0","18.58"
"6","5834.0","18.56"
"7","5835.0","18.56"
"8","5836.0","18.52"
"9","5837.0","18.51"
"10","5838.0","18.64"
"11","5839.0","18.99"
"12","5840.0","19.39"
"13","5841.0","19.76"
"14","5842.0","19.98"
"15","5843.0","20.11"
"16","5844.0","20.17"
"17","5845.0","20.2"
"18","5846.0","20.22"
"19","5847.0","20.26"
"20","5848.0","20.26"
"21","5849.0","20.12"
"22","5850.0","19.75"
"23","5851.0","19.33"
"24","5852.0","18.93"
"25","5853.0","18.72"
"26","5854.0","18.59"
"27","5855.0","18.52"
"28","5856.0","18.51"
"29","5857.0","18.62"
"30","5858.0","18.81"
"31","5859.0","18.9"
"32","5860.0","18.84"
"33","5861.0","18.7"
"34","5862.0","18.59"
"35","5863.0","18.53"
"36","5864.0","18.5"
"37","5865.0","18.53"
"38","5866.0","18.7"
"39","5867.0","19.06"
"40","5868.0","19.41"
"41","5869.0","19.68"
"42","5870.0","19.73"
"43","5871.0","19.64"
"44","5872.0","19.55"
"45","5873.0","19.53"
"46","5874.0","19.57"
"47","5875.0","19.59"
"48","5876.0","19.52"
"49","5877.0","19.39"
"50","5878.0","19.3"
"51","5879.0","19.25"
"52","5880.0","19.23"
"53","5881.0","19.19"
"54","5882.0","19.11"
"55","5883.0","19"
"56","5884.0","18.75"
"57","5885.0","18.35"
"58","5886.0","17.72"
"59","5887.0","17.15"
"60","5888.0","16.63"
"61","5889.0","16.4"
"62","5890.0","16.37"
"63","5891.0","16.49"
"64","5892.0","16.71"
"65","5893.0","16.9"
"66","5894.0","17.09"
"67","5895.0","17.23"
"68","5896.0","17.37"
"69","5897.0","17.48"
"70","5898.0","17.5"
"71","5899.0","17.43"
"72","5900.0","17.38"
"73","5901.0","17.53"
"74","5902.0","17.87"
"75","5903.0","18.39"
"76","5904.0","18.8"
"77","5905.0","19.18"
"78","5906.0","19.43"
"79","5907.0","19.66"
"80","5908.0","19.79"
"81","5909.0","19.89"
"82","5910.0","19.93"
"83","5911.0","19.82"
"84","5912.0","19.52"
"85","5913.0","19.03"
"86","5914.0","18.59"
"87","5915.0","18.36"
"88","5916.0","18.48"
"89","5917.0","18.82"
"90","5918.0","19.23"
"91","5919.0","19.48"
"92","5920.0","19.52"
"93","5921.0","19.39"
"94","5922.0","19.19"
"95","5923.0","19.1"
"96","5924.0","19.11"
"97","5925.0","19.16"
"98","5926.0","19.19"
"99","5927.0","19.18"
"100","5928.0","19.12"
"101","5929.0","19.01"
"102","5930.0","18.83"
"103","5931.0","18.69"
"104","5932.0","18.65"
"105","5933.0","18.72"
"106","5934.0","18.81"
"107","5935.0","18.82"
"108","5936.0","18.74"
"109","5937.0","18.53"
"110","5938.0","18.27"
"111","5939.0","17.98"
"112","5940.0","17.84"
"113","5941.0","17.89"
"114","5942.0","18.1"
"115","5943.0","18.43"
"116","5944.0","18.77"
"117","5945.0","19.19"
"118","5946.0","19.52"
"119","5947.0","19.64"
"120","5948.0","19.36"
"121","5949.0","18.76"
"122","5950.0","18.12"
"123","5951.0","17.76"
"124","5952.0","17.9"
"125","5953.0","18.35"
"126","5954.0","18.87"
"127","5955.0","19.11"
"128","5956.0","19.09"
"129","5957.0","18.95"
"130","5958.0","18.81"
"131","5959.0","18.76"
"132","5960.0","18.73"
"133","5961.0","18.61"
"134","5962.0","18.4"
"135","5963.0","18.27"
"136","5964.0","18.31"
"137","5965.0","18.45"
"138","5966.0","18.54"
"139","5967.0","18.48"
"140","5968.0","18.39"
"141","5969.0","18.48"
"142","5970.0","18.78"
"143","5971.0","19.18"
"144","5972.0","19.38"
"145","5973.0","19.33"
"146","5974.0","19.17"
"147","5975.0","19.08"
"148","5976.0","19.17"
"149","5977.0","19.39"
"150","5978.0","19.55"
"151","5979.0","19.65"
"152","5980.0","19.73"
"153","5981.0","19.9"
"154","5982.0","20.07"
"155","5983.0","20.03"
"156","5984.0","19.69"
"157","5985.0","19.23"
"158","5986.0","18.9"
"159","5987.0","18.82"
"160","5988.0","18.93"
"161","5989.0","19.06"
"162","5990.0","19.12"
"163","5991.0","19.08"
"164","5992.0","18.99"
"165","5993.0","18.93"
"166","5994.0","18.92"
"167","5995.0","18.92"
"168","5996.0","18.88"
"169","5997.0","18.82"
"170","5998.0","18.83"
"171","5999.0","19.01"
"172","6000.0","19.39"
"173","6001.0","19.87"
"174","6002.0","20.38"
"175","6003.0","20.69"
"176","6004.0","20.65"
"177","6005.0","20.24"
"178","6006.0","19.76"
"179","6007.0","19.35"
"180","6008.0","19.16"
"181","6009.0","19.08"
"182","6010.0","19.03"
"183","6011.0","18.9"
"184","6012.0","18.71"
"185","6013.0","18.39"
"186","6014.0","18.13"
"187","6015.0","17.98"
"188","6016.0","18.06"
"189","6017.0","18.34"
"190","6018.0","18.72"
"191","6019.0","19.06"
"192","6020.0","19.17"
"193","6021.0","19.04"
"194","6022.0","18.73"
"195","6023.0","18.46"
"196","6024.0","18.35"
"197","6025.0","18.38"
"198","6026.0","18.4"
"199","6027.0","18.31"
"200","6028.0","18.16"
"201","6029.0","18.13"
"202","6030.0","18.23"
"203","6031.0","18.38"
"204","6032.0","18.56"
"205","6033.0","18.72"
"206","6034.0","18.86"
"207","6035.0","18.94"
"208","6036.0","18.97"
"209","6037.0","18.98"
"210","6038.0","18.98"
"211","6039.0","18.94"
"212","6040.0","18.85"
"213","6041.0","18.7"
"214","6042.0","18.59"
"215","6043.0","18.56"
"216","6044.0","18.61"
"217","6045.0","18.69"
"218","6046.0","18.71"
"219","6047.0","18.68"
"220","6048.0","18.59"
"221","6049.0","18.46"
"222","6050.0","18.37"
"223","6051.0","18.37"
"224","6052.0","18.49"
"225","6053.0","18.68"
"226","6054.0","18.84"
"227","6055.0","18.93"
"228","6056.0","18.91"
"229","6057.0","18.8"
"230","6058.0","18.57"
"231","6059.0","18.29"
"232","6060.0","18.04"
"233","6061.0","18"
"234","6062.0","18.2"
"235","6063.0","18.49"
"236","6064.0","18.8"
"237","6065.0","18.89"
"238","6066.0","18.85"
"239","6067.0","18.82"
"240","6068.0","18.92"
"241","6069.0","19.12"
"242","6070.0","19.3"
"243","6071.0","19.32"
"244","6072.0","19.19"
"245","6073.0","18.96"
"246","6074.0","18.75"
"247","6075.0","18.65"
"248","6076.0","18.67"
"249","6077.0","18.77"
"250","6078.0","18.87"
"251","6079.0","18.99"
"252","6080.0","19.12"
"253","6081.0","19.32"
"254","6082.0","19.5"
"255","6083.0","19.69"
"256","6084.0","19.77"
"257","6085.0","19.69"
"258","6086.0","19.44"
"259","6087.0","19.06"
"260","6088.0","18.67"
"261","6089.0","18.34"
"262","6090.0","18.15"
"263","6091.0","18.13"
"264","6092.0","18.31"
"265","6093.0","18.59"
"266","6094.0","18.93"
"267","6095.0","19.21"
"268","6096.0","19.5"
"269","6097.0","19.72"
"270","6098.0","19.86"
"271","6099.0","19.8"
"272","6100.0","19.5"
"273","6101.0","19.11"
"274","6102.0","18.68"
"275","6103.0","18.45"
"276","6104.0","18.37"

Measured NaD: 1.6 angstrom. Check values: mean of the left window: 19.2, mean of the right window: 18.8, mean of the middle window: 18.1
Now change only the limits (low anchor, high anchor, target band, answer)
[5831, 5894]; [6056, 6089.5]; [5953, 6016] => -0.69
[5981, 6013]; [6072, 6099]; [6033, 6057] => 0.56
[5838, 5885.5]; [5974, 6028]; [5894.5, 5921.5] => 0.70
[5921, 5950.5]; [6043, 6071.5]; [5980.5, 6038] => -0.86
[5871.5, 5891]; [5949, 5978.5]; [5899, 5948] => -0.60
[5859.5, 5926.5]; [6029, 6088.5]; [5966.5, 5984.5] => -0.55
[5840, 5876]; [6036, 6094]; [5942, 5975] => 0.55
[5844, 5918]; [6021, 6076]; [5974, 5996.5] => -0.71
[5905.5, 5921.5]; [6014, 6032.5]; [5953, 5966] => 0.19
